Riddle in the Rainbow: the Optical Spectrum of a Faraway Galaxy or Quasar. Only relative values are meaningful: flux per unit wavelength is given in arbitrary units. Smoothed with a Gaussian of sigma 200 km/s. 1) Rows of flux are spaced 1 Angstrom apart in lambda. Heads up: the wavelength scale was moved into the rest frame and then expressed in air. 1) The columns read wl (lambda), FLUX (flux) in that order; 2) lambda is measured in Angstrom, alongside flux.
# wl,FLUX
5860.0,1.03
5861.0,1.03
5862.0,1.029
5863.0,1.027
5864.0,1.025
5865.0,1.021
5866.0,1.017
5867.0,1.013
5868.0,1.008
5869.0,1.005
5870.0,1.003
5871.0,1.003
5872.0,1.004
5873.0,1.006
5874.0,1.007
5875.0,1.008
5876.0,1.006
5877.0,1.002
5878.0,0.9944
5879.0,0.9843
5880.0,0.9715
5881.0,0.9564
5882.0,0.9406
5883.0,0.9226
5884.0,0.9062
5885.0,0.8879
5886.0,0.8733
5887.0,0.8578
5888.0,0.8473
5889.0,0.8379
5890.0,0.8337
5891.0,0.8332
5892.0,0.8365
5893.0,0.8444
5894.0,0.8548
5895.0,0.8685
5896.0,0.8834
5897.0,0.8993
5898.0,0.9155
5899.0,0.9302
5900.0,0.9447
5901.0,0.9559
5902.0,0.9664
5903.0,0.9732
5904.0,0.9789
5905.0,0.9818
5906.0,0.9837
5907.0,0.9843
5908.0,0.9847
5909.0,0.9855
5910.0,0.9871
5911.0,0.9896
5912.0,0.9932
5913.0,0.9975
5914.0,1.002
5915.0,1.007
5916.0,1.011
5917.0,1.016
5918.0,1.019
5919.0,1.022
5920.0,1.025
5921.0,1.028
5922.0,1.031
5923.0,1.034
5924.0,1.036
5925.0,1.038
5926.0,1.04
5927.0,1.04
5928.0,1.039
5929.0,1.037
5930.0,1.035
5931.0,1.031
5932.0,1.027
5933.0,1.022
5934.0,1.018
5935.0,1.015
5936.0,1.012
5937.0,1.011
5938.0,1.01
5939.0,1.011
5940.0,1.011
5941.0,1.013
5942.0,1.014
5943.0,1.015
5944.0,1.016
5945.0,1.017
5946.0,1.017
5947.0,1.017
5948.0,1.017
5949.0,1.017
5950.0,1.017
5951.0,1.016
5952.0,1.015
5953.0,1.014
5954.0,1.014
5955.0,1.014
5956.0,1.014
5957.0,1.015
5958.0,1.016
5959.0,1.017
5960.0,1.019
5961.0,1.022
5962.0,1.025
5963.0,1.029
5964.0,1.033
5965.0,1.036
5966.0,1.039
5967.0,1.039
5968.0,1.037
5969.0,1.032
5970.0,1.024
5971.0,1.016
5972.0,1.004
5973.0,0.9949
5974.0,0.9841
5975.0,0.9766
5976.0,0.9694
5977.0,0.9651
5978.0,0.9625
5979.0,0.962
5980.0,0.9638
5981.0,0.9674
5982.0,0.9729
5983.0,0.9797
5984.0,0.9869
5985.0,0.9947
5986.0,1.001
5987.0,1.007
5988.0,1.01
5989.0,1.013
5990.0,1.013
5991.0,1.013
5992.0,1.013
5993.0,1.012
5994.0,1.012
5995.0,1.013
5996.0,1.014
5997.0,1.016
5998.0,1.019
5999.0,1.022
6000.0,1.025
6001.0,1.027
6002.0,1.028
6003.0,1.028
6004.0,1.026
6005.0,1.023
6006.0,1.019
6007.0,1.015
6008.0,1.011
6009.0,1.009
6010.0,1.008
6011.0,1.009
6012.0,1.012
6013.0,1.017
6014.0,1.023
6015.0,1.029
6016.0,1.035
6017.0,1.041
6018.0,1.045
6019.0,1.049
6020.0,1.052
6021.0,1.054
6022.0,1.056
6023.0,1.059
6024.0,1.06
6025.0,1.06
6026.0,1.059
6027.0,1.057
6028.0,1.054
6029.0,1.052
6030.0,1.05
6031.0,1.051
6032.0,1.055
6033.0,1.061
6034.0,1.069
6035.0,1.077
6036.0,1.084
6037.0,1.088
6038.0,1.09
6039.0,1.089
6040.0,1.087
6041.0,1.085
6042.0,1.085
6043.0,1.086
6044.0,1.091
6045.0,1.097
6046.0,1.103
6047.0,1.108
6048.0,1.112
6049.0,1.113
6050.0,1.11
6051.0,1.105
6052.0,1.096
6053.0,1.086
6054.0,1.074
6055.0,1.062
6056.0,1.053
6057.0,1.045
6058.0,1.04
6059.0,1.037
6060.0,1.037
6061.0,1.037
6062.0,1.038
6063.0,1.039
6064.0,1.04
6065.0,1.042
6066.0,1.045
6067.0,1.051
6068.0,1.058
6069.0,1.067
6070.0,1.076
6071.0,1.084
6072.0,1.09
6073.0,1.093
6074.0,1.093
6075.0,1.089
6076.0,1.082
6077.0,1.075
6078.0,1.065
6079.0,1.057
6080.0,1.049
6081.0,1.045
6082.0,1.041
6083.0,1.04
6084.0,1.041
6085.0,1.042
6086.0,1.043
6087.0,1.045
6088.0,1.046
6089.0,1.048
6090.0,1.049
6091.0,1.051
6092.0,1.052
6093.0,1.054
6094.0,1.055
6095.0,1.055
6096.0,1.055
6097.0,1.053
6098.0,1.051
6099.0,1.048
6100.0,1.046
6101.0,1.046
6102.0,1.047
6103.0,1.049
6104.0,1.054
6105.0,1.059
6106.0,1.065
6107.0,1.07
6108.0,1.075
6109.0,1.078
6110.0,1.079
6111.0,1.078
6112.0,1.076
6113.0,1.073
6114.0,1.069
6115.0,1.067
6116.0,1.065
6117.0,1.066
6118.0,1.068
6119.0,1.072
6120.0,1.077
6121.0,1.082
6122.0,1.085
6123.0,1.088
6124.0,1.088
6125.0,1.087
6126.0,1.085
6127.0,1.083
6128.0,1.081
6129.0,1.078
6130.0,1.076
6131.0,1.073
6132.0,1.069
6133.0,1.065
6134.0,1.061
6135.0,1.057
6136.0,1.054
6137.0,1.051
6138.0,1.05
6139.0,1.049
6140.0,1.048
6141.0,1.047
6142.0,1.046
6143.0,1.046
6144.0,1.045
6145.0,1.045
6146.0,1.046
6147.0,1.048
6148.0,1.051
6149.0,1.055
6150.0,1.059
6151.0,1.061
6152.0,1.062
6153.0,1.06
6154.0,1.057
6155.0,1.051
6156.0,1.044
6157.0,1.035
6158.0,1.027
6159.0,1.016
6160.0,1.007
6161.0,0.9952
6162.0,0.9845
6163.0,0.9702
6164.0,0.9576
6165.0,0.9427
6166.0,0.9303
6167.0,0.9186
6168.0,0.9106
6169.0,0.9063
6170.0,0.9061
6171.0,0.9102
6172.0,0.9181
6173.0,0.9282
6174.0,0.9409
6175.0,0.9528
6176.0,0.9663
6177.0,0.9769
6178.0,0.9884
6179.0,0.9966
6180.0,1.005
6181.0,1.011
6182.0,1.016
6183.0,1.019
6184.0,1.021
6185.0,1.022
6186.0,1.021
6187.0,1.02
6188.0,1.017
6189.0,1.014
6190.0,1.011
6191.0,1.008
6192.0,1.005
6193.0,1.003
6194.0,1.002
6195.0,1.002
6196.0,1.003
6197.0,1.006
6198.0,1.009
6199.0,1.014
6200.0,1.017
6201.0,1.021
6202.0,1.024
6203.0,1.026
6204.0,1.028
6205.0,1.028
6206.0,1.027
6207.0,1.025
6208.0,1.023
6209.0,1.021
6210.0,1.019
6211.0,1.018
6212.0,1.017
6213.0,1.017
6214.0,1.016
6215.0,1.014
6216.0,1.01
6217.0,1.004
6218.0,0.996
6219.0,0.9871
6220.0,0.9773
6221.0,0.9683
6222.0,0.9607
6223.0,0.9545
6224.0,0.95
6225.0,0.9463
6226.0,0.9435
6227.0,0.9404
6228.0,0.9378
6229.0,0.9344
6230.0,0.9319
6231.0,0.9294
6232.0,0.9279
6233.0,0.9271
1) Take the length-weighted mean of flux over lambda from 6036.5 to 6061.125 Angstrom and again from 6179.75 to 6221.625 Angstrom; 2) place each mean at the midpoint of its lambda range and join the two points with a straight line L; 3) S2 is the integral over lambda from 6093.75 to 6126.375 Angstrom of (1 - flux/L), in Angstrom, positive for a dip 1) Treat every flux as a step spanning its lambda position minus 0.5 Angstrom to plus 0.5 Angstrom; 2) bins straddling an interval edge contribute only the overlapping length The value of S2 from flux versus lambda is -0.4 Angstrom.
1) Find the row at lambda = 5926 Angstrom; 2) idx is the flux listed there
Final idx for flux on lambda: 1.04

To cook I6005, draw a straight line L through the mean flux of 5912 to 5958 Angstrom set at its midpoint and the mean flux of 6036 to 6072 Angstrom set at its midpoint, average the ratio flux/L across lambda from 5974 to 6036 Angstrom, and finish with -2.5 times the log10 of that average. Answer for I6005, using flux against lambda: 0.03 mag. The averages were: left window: 1.02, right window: 1.07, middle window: 1.02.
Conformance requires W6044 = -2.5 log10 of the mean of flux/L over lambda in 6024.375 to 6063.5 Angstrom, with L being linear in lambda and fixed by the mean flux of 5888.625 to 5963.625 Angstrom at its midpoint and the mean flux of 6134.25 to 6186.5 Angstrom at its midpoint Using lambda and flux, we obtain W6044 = -0.08 mag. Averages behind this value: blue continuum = 0.99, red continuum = 1.01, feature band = 1.07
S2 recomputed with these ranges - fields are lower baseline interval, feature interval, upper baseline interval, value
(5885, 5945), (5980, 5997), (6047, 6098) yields 0.2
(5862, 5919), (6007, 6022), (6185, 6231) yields -0.8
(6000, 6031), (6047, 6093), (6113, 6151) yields -0.6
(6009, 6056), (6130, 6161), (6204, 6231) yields -1.0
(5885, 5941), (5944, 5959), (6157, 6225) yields -0.6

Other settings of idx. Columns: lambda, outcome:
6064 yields 1.04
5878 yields 0.9944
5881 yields 0.9564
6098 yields 1.051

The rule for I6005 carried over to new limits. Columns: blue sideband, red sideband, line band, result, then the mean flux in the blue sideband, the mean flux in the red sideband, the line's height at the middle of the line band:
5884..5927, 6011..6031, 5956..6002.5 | 0.00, 0.953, 1.04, 1.01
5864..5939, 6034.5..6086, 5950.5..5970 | -0.01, 0.975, 1.07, 1.01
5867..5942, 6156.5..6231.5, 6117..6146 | -0.09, 0.975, 0.987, 0.984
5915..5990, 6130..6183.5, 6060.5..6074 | -0.05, 1.01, 1.01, 1.01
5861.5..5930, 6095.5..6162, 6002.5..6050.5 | -0.04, 0.971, 1.06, 1.02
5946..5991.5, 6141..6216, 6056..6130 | -0.06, 1.01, 1.01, 1.01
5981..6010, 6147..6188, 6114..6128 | -0.08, 1.01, 0.994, 0.999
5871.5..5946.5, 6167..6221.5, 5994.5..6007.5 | -0.04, 0.975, 0.996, 0.982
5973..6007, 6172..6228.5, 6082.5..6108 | -0.05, 1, 0.997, 0.999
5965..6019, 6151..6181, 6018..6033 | -0.05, 1.01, 0.98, 1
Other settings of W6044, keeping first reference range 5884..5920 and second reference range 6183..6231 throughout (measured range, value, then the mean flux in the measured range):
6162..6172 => 0.07 mag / 0.93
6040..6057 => -0.13 mag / 1.09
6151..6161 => -0.05 mag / 1.04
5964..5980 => -0.06 mag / 1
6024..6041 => -0.11 mag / 1.07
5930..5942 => -0.08 mag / 1.02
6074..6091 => -0.09 mag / 1.05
